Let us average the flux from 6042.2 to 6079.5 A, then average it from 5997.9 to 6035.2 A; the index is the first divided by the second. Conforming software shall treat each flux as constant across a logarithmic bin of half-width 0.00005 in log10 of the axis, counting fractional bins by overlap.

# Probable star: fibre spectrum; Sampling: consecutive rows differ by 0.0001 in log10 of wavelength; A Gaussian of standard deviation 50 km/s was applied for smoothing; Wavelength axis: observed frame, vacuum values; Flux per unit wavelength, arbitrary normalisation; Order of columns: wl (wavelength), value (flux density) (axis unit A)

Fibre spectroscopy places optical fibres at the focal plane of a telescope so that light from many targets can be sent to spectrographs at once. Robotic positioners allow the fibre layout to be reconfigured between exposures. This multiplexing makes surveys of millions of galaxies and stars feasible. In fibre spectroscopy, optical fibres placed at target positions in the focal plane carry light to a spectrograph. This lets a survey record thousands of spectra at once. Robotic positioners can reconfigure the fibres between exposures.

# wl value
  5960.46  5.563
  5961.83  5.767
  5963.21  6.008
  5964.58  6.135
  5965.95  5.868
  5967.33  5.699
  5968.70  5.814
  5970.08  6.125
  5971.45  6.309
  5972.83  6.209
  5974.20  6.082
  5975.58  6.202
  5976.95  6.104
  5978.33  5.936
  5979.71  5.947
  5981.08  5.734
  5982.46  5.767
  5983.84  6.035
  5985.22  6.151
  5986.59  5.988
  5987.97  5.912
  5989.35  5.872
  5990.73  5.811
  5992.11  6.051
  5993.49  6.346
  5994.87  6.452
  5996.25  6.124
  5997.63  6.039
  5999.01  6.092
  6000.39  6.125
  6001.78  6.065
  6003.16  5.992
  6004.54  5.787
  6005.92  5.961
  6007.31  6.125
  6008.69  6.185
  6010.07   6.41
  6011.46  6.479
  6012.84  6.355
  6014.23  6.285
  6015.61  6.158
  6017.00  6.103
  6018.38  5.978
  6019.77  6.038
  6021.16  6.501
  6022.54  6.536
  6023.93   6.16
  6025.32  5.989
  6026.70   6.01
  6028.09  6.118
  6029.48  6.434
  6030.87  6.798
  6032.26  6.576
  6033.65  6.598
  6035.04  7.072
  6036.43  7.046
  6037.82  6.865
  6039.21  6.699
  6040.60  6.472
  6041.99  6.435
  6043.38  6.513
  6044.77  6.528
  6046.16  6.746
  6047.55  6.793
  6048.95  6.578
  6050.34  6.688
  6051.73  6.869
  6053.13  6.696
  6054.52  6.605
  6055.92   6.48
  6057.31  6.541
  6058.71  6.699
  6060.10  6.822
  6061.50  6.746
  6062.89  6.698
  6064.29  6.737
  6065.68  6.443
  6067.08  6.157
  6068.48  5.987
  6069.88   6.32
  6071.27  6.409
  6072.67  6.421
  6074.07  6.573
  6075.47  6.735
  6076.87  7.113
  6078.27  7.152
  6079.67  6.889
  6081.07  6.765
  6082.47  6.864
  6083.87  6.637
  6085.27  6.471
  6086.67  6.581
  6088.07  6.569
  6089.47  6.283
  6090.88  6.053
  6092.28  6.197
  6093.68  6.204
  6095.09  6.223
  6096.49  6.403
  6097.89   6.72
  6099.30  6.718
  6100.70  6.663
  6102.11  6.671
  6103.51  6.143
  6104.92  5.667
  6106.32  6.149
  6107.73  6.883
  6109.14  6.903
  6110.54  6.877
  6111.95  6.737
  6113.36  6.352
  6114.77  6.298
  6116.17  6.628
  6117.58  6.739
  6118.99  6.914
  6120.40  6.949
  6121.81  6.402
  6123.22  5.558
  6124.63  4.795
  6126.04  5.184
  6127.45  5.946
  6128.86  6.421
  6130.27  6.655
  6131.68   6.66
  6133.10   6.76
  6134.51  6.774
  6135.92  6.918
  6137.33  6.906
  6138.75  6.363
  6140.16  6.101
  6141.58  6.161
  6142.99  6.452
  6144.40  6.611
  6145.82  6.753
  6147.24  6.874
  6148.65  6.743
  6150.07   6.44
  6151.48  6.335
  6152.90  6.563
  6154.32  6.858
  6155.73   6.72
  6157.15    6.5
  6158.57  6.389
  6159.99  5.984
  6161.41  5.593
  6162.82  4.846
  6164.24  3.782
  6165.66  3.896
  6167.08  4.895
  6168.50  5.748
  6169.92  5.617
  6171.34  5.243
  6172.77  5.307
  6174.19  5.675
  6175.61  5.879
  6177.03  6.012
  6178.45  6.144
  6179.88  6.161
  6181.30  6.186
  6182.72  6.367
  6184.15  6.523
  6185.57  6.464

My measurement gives 1.06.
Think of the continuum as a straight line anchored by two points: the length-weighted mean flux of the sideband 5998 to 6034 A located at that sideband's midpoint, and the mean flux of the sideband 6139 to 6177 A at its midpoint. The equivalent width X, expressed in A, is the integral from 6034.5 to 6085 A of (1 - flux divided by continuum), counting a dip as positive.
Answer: -4.4 A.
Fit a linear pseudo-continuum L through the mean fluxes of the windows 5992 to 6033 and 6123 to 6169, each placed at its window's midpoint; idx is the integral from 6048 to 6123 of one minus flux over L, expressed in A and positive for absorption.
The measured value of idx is -5.0 A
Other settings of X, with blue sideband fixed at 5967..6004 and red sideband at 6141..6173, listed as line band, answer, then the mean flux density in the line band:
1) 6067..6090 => -2.4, 6.6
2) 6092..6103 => -0.9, 6.48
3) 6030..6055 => -2.9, 6.7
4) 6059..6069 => -0.9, 6.53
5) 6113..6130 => -0.7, 6.19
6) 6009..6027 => -0.6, 6.24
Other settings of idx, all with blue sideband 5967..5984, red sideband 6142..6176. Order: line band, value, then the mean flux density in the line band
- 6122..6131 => 0.2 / 5.8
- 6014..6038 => -1.7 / 6.4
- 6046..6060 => -1.7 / 6.67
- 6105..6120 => -1.7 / 6.61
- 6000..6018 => -0.5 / 6.15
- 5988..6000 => -0.2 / 6.09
